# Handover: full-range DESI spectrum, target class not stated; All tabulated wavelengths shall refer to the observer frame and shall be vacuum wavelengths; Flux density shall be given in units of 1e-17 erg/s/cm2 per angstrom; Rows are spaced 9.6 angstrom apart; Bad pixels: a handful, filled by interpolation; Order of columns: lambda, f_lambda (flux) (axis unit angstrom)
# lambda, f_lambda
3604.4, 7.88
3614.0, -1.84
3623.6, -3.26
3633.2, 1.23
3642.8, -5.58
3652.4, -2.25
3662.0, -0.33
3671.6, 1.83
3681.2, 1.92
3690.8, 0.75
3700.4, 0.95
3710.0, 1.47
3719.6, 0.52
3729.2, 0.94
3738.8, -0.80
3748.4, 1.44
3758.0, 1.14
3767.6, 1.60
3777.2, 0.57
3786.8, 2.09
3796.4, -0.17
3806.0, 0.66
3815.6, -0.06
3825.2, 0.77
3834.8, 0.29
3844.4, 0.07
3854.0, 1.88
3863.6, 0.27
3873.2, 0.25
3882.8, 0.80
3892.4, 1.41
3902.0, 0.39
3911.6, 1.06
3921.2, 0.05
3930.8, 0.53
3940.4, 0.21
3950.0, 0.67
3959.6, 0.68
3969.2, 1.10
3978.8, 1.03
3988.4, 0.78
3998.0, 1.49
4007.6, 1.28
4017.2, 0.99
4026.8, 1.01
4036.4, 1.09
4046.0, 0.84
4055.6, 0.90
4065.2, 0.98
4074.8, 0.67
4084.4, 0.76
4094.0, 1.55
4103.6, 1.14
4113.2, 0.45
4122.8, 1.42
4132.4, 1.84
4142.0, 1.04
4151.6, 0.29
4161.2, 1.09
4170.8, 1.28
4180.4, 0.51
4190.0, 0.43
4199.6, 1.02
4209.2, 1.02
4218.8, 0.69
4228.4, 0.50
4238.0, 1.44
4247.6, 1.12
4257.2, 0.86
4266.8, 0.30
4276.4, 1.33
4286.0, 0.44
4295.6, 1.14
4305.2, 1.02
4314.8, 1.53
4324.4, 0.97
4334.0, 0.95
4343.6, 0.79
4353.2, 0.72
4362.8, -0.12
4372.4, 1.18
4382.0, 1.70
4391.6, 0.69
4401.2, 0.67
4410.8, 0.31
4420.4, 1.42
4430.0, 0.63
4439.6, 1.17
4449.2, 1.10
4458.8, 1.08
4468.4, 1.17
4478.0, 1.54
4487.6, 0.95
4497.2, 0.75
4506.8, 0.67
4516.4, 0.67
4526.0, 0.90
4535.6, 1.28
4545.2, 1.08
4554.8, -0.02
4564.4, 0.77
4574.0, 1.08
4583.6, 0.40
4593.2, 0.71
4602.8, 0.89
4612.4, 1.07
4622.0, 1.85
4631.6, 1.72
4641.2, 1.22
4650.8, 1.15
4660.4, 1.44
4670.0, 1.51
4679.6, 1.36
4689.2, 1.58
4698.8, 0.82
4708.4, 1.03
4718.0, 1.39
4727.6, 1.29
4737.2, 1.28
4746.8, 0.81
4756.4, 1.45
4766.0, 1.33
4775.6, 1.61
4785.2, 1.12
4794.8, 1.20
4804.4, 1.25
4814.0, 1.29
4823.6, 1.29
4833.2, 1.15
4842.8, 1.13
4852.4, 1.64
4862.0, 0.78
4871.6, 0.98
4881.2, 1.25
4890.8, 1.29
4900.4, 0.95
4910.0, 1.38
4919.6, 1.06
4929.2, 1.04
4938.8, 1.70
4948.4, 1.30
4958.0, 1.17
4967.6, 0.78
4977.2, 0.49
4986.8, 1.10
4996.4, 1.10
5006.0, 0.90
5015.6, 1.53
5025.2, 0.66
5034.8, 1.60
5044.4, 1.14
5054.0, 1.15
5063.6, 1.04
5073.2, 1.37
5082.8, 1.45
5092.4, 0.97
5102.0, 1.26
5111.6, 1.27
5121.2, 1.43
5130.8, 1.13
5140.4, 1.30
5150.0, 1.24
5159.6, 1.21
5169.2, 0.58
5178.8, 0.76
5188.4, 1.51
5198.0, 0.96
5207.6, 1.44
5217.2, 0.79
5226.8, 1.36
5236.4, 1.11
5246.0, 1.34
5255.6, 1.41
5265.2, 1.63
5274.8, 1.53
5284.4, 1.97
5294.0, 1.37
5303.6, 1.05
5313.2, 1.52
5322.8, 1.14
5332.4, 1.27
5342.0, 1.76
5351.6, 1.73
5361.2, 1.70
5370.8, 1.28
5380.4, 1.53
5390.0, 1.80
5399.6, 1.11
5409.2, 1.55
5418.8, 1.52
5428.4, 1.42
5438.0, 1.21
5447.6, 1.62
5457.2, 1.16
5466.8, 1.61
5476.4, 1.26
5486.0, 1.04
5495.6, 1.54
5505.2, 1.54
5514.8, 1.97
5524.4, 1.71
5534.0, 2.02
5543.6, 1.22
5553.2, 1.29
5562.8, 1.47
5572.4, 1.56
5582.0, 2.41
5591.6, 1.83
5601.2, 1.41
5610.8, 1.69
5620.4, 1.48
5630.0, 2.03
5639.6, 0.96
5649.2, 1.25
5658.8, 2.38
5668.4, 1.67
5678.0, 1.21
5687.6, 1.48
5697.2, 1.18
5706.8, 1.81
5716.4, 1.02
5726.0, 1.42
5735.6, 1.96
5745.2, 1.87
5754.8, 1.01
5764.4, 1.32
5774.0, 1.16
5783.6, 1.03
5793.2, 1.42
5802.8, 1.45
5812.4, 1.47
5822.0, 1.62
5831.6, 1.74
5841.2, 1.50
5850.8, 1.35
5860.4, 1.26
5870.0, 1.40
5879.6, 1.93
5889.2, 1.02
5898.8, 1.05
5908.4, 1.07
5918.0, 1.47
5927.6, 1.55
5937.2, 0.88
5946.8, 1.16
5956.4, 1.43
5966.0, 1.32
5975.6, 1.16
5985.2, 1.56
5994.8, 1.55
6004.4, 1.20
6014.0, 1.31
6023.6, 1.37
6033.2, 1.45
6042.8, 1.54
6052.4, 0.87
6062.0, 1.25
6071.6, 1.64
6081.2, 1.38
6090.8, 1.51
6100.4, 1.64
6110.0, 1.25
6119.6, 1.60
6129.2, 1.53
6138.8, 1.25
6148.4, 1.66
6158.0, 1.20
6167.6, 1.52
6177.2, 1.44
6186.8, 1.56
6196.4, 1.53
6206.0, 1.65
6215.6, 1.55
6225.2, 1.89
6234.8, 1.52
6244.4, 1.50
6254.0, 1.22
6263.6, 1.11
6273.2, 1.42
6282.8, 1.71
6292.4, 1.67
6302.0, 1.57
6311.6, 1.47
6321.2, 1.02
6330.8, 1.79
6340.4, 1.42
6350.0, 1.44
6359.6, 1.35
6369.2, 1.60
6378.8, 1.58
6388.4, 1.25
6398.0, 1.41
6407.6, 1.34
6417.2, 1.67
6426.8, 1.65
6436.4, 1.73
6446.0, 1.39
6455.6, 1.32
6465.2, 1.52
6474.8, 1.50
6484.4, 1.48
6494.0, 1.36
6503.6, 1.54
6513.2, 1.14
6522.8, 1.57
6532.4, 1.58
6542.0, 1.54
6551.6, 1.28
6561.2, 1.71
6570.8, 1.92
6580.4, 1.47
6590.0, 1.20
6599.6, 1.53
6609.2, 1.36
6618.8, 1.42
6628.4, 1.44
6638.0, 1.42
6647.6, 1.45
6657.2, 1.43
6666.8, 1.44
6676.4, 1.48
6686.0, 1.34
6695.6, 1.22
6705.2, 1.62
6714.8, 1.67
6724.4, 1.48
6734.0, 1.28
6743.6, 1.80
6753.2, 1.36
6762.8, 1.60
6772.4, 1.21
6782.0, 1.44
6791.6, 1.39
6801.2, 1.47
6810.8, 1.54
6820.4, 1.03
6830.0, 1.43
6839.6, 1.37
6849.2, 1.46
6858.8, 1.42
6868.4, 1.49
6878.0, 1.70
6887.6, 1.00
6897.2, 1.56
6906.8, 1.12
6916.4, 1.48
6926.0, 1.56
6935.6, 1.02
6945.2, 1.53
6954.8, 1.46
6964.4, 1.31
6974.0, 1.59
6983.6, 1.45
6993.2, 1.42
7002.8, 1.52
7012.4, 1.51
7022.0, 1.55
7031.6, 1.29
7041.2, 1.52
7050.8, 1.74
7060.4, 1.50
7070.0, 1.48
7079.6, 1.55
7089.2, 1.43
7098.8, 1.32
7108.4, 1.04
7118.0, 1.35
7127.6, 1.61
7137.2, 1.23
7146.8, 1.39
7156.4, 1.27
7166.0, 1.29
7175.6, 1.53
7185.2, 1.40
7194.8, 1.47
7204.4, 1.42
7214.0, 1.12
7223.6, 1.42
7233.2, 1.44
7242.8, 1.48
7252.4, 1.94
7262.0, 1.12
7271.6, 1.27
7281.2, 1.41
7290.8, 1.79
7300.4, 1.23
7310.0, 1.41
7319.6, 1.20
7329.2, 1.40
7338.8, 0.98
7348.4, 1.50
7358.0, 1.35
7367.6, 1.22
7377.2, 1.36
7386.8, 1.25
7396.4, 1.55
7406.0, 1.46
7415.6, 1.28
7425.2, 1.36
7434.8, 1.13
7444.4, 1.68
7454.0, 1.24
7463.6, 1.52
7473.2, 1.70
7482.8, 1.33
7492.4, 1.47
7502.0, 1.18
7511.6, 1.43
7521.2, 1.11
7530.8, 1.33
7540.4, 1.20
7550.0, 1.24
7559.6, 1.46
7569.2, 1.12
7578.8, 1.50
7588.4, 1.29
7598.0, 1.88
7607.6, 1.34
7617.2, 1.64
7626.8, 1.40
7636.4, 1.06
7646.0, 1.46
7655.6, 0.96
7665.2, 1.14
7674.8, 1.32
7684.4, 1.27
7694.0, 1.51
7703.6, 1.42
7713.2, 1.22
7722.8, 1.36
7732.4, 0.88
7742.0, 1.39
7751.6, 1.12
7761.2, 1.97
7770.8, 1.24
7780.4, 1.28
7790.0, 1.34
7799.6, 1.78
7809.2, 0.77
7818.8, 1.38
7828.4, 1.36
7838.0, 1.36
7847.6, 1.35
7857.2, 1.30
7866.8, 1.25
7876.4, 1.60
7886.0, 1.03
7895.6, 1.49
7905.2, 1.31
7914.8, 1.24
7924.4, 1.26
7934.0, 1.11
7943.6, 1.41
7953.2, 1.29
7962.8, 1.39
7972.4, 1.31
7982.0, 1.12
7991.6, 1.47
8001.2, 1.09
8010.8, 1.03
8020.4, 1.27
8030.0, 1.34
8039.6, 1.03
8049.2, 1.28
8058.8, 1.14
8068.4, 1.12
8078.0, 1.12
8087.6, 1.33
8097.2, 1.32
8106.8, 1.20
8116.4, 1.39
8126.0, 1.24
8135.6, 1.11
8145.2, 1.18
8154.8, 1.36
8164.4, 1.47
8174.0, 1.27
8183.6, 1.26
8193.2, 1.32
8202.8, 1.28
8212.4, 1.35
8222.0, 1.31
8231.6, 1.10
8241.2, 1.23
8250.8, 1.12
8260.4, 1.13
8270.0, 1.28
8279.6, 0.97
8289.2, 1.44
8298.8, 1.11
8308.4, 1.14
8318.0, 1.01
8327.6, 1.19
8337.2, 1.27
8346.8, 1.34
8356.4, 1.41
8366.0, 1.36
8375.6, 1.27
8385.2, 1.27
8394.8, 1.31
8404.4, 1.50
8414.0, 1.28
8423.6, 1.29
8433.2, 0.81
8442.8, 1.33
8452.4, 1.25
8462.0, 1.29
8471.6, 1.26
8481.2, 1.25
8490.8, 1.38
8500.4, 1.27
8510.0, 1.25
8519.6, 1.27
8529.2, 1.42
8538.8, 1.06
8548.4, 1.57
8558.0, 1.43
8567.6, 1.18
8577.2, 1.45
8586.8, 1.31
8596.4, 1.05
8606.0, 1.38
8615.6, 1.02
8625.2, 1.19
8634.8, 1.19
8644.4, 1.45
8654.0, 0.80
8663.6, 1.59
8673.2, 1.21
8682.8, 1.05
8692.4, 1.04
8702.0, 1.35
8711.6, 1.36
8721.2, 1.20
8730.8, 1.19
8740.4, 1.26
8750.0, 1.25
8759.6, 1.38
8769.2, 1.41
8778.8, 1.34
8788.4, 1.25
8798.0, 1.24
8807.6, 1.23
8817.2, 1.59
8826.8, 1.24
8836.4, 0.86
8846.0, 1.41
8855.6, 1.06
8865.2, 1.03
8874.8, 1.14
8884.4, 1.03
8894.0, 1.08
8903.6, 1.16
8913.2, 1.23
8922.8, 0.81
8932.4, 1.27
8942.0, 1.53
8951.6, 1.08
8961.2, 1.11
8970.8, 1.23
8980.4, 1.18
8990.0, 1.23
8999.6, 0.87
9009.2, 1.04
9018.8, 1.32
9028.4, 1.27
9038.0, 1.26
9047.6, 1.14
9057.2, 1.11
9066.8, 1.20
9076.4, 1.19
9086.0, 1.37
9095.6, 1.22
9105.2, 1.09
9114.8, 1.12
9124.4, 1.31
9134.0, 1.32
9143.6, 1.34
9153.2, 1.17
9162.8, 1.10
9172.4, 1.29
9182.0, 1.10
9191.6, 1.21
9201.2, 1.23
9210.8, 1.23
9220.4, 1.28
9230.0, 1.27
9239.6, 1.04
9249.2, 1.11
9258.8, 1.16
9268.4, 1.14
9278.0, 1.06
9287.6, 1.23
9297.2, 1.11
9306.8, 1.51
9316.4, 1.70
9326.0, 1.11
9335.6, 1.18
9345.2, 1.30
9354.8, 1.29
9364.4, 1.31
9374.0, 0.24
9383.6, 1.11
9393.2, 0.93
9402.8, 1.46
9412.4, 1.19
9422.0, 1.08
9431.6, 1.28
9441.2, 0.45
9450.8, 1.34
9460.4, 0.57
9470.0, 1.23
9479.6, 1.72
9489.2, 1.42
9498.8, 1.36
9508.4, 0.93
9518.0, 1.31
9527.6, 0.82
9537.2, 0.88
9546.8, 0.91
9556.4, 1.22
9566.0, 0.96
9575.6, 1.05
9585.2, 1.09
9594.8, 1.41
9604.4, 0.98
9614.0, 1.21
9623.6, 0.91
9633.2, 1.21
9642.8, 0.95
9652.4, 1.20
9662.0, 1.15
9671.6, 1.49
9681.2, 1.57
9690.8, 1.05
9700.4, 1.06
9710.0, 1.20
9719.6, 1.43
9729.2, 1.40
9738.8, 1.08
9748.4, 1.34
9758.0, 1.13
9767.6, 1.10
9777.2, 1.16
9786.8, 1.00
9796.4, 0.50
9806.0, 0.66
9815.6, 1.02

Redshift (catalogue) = 0.157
